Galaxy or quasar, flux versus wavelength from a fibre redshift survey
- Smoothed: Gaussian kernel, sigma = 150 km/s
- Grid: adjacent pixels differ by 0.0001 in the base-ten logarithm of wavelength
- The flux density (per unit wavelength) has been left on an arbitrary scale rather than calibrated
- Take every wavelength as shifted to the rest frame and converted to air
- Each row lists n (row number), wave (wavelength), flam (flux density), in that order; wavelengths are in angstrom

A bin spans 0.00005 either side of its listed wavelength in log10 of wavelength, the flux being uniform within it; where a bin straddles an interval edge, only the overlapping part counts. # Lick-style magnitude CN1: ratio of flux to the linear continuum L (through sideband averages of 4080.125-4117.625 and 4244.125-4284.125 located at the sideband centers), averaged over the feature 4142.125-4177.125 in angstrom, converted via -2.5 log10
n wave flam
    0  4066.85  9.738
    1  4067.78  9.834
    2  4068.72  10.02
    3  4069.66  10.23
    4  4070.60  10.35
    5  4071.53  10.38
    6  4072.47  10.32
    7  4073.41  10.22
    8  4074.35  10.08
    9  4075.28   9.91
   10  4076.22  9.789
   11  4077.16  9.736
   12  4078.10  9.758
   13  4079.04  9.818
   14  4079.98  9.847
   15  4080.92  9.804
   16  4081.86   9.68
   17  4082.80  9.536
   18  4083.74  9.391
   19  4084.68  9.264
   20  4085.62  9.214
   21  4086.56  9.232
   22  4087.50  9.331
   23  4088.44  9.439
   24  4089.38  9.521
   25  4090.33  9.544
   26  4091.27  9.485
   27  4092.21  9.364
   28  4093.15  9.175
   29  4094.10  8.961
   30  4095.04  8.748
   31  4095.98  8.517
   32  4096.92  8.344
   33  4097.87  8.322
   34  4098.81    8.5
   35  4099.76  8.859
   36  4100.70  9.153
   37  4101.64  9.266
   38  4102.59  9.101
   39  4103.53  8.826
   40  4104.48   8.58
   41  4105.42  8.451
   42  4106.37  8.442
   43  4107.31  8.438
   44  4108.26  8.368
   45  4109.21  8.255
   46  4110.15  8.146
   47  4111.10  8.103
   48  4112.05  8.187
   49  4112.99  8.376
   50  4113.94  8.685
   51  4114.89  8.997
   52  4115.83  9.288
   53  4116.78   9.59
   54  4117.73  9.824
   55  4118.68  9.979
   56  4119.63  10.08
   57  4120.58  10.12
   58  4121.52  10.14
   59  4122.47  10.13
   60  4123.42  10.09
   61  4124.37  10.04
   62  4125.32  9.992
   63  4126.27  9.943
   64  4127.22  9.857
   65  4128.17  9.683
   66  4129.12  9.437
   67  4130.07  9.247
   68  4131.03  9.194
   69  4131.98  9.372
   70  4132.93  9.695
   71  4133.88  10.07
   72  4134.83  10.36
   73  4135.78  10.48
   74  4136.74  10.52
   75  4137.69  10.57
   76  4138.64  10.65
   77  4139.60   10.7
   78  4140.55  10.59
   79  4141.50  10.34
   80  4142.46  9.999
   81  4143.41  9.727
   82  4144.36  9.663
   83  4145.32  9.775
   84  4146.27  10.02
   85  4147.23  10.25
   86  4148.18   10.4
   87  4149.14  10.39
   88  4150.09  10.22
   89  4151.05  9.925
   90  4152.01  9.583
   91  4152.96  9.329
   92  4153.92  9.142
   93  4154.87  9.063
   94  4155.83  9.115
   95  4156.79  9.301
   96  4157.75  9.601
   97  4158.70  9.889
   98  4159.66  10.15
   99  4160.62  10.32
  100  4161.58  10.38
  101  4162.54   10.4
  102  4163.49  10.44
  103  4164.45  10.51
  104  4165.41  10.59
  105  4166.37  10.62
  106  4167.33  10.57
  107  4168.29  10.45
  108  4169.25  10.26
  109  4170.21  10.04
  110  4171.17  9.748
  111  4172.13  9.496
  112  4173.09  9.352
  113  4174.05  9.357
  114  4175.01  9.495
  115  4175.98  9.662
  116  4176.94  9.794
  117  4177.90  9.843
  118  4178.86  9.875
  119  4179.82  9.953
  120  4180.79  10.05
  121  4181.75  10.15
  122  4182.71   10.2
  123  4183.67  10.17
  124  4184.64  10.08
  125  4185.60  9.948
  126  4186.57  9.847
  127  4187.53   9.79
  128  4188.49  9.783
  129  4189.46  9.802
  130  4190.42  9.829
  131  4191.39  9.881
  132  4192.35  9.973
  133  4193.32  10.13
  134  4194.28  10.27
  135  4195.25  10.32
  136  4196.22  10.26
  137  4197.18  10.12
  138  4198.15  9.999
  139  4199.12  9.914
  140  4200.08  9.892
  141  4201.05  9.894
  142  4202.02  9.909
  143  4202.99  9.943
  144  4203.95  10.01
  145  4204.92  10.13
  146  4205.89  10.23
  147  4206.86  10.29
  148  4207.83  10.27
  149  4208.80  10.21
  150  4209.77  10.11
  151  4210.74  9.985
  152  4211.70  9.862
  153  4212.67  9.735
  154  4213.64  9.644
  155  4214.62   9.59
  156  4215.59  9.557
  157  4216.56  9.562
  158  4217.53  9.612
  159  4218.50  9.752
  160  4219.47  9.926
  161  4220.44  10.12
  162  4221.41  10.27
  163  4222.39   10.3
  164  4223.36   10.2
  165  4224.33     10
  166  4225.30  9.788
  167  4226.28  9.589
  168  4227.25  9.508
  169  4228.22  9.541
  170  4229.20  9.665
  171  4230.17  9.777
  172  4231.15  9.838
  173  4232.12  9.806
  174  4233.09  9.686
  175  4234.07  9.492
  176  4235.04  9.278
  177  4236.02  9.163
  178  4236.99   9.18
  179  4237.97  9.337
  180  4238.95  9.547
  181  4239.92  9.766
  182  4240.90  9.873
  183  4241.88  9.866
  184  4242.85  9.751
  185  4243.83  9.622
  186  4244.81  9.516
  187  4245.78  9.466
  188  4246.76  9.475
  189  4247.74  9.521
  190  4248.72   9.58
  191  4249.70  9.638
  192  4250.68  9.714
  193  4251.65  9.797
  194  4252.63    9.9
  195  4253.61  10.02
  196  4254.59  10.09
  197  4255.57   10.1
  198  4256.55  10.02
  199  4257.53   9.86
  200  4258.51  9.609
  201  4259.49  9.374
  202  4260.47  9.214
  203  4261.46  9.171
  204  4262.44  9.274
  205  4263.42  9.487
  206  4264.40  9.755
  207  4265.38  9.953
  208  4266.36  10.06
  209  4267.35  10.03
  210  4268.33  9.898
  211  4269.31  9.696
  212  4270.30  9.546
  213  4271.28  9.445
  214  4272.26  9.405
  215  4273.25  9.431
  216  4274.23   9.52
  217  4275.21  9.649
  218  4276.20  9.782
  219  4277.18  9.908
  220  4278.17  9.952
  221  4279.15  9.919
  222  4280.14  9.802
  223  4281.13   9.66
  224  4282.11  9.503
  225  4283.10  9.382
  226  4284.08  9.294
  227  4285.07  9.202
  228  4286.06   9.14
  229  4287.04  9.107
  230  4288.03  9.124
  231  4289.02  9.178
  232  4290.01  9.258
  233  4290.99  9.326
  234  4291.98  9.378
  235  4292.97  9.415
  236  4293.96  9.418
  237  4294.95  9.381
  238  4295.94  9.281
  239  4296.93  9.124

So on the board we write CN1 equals -0.080 mag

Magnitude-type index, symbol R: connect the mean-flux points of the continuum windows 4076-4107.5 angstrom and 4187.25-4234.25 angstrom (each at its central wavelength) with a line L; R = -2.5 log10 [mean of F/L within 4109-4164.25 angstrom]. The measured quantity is -0.04 mag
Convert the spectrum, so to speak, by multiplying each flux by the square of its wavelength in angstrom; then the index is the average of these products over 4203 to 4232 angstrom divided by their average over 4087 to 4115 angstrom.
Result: 1.2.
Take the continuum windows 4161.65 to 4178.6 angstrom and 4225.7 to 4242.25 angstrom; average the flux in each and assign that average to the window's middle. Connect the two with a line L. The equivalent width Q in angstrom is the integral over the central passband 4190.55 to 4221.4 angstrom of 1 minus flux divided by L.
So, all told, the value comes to -0.6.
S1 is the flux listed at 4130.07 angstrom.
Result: 9.247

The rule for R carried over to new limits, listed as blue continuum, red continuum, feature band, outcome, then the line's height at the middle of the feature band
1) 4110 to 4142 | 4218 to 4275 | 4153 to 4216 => -0.026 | 9.72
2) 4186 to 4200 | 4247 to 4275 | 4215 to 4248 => 0.014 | 9.82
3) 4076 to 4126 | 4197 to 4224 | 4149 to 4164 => -0.026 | 9.59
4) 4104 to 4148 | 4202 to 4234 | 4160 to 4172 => -0.067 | 9.71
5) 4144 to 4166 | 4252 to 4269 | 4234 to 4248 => 0.029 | 9.79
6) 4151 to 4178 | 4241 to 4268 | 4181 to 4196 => -0.020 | 9.83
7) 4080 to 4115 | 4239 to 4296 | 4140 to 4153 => -0.106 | 9.11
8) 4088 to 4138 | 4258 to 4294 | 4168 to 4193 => -0.056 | 9.38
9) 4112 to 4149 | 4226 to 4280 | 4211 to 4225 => -0.017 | 9.72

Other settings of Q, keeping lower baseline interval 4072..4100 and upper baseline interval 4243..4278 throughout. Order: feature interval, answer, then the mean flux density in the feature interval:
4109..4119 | 0.62 angstrom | 8.86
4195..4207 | -0.60 angstrom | 10.1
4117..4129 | -0.65 angstrom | 9.97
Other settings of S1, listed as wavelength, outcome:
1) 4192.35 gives 9.973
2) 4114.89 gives 8.997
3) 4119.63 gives 10.08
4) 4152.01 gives 9.583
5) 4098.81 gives 8.5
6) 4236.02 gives 9.163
